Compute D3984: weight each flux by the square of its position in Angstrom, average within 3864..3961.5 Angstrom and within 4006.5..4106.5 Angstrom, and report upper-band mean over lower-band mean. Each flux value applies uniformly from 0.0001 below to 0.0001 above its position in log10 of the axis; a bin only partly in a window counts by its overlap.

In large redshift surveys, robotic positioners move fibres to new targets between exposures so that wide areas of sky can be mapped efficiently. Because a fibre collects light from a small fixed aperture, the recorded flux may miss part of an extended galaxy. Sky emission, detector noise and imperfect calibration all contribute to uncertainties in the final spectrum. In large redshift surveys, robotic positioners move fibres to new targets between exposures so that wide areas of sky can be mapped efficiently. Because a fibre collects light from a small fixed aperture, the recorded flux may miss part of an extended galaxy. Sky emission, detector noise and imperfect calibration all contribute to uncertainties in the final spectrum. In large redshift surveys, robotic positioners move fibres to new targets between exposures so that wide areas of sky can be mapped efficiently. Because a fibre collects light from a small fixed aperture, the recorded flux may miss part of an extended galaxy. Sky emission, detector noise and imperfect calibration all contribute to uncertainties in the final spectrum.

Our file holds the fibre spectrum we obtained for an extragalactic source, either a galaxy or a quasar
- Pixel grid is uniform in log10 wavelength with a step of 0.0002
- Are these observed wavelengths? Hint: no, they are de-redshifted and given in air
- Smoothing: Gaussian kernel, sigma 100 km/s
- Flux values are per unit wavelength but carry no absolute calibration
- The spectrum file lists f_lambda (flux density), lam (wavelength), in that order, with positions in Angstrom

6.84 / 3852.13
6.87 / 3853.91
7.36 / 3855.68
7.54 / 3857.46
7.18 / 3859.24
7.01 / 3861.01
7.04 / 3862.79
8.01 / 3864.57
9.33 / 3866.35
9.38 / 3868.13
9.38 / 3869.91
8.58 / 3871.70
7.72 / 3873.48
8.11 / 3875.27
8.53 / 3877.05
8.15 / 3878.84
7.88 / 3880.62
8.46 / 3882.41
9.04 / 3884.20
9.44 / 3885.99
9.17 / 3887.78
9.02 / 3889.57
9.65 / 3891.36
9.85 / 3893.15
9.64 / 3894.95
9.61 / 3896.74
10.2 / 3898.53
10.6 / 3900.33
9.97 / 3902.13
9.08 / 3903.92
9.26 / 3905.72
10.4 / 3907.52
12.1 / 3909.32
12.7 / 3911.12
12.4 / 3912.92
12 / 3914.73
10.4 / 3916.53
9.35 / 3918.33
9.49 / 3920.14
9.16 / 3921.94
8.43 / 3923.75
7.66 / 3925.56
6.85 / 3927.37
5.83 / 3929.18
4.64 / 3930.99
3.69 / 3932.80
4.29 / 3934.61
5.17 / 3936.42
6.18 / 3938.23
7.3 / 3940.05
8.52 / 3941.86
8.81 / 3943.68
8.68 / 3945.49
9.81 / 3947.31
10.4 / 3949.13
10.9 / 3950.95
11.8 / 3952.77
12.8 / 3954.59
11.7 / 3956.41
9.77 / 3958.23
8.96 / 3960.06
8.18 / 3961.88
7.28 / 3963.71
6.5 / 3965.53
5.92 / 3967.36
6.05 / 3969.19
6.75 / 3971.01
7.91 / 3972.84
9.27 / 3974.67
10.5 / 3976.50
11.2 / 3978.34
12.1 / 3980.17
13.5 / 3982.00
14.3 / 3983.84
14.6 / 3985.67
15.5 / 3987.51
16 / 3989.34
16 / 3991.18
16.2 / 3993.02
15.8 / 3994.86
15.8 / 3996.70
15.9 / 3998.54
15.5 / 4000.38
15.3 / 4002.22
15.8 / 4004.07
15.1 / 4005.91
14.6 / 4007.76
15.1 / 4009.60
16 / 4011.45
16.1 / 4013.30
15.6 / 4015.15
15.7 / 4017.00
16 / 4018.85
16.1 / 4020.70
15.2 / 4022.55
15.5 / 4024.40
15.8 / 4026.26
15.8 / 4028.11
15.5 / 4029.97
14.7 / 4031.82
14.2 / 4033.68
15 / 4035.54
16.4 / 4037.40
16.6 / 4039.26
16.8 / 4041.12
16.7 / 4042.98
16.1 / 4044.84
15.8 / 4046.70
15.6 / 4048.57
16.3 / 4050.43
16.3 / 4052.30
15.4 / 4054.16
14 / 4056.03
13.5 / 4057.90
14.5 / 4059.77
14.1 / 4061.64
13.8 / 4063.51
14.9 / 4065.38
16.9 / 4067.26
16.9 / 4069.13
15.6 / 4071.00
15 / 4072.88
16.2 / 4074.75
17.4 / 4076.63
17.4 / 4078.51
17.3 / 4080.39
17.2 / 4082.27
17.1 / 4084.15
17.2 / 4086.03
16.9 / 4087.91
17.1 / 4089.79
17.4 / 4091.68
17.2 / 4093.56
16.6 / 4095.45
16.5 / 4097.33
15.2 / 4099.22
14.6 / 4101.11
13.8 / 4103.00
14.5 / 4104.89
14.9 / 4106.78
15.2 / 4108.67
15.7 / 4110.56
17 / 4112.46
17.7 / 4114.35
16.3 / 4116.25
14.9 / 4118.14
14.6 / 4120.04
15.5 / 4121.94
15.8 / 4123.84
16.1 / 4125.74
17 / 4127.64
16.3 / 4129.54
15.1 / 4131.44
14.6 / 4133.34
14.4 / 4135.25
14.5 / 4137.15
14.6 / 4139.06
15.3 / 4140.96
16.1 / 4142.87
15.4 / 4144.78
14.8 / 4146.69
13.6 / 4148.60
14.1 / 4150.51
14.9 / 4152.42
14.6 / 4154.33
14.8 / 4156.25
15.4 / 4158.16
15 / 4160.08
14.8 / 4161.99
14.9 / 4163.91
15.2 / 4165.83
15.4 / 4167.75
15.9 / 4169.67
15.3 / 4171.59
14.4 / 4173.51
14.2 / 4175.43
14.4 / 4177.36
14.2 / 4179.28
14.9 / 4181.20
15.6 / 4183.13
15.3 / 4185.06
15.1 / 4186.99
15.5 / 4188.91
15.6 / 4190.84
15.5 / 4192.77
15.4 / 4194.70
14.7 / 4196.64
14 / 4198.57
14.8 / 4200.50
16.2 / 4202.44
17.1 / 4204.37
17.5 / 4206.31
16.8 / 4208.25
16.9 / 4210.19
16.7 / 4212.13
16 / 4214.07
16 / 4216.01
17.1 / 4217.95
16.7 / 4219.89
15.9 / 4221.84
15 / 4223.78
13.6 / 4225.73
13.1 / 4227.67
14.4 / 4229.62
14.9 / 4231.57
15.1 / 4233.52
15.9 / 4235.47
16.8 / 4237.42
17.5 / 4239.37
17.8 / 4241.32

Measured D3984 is 1.88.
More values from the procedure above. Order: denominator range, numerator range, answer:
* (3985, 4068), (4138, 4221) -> 1.07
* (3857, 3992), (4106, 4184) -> 1.82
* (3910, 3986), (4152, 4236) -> 1.91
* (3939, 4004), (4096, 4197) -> 1.46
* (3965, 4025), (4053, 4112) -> 1.21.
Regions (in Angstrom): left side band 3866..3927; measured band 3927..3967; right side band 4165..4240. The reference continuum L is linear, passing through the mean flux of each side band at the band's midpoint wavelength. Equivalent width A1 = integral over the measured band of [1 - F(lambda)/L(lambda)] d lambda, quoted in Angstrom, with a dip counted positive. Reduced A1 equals 9.3 Angstrom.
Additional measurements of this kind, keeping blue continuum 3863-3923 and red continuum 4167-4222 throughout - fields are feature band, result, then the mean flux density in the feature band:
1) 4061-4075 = -2.5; 15.4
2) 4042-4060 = -3.9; 15.5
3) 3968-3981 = 2.5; 9.03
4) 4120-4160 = -1.7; 15.1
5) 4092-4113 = -2.8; 15.6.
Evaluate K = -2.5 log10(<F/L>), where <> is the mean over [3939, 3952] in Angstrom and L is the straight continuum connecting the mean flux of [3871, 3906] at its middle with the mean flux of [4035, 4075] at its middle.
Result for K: 0.23 mag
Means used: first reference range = 9.1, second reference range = 15.6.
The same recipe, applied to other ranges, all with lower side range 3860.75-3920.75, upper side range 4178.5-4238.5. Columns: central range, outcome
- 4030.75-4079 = -0.23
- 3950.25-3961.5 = -0.01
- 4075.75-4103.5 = -0.24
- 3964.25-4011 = -0.13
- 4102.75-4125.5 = -0.13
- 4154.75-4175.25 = -0.02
